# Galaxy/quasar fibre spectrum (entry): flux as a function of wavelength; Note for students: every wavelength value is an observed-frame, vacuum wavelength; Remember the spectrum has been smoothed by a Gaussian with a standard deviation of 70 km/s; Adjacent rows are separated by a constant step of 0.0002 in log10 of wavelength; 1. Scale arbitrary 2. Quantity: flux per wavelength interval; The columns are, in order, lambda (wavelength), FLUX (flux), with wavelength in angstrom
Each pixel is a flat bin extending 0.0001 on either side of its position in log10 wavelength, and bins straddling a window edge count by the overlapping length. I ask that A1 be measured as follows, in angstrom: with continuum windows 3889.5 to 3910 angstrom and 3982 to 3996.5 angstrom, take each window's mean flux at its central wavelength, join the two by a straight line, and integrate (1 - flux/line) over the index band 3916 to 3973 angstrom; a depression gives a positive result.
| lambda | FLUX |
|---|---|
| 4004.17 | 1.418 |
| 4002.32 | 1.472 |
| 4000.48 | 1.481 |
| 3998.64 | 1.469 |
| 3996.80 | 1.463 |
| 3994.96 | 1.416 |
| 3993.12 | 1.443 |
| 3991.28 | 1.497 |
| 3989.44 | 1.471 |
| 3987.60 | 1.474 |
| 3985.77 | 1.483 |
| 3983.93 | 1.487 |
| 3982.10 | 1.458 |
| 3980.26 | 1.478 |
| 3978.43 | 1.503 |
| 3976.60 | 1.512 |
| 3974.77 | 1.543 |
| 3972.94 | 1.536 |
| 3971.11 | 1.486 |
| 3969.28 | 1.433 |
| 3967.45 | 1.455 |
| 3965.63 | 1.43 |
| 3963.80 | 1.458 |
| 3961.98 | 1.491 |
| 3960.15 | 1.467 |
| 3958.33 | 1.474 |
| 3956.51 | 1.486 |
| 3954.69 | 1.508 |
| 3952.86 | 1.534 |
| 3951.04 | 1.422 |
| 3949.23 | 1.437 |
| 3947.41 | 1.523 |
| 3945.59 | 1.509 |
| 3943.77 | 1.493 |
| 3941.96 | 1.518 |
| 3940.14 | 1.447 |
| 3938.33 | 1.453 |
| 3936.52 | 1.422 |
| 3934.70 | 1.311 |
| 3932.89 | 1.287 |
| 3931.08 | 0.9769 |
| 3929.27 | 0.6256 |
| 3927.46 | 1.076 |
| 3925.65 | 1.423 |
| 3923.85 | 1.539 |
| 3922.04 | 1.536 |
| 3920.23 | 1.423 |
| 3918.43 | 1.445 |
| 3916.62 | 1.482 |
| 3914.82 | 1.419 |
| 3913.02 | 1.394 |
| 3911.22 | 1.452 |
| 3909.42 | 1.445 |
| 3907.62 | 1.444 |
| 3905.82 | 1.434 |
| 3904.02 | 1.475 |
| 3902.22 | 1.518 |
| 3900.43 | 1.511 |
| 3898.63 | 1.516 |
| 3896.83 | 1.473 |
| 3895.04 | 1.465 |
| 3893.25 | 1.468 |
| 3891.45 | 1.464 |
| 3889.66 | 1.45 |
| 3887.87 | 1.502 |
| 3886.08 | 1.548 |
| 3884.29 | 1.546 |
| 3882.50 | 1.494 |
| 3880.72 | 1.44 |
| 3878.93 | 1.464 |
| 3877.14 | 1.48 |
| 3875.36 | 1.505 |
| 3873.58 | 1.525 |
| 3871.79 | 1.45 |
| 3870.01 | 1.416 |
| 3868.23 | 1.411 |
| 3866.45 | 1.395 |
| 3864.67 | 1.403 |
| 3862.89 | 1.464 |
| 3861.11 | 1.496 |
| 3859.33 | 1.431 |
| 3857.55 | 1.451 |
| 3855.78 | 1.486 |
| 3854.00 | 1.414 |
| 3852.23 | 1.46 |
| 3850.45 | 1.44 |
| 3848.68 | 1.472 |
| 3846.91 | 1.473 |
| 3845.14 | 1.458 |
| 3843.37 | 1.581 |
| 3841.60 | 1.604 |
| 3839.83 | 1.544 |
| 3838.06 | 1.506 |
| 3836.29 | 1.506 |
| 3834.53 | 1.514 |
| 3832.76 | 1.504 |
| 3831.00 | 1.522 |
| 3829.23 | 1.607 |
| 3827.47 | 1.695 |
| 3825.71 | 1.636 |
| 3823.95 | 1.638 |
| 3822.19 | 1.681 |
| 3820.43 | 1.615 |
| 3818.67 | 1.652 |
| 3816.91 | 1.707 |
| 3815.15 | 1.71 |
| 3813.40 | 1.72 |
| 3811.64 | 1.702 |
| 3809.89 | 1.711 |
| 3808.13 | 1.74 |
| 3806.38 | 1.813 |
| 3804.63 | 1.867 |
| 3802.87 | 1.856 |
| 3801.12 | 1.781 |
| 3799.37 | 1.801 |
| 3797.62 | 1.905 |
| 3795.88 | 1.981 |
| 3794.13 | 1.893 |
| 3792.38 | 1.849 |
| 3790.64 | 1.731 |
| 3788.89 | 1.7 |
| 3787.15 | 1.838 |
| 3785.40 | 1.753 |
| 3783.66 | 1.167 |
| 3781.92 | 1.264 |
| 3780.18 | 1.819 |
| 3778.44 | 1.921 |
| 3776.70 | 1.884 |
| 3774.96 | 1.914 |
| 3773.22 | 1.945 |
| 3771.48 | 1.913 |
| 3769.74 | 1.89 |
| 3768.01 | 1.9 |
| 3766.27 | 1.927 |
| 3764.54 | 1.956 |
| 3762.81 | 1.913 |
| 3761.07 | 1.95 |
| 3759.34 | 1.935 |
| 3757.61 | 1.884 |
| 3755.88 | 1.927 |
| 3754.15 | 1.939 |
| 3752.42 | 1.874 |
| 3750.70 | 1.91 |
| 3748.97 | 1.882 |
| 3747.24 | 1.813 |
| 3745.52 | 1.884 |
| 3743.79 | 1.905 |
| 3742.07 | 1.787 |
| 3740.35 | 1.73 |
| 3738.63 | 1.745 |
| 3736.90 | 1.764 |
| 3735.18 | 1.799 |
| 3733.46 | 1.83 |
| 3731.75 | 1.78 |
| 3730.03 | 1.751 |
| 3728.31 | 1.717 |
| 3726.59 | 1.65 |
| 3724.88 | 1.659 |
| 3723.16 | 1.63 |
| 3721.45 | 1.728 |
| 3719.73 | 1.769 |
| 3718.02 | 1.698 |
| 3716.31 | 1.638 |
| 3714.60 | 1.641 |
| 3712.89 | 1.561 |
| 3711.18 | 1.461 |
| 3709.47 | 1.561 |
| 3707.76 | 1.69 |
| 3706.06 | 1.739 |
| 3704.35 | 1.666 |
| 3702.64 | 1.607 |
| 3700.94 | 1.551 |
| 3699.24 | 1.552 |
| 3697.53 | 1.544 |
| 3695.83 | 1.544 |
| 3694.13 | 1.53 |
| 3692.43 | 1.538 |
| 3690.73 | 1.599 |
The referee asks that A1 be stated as 2.4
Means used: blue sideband 1.47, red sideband 1.47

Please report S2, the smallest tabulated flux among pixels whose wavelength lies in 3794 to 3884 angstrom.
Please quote 1.395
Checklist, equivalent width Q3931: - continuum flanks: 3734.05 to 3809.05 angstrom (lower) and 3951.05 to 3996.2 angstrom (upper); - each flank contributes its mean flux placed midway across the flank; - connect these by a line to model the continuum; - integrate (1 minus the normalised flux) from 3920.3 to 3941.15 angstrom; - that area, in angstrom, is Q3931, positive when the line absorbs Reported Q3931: 3.6 angstrom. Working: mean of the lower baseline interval 1.83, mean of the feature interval 1.29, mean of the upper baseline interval 1.48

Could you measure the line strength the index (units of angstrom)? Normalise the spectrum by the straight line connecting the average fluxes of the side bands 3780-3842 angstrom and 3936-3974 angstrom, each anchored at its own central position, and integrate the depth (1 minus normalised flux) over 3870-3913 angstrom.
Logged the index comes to 2.4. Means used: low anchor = 1.68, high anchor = 1.48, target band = 1.48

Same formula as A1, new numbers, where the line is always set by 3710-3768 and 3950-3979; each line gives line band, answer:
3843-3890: 4.32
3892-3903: 0.59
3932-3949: 0.84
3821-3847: 1.46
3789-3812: -1.48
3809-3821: -0.02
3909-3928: 1.46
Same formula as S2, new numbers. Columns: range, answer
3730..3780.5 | 1.73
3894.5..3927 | 1.394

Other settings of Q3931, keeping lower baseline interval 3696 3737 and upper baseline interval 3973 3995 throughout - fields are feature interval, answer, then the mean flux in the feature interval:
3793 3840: -3.02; 1.7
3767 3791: -2.07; 1.76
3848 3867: 1.47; 1.45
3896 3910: 0.55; 1.48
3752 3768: -2.83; 1.92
